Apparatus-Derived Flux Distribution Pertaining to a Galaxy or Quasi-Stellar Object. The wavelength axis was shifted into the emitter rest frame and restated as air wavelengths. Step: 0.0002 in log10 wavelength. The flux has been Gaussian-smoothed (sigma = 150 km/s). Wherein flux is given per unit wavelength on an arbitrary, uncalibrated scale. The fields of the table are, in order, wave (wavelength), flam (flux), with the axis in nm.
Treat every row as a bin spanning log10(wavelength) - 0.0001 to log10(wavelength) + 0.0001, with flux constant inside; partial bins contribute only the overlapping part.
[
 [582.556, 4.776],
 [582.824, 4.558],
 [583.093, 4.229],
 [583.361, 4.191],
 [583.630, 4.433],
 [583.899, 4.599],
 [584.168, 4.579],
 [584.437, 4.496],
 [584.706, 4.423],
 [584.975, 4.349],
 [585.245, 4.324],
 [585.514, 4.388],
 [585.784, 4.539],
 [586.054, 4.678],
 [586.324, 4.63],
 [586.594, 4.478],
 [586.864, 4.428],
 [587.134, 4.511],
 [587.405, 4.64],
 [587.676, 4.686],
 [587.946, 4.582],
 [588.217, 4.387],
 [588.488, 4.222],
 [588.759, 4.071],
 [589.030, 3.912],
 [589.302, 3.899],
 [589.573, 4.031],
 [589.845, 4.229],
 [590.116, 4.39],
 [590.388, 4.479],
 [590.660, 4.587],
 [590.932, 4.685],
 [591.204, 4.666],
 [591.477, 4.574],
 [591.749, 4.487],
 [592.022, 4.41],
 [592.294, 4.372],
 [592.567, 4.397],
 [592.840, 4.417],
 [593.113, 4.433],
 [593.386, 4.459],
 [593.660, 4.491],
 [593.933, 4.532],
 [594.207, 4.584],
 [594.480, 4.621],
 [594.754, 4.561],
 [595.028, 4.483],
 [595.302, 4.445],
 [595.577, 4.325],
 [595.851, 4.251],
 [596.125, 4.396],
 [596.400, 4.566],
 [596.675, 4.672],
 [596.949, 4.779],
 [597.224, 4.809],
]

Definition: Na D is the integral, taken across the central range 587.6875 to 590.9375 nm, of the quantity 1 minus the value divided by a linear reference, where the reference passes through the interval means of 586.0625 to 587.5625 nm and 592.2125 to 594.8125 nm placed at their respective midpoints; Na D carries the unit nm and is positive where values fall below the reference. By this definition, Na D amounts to 0.171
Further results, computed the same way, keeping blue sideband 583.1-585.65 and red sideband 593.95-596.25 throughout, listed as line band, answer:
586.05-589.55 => 0.04 nm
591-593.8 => -0.02 nm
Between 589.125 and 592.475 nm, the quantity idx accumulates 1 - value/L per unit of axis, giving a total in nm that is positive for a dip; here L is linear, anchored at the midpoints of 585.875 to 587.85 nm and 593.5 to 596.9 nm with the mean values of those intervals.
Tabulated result 0.11 nm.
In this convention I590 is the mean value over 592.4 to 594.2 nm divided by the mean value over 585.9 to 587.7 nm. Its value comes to 1.0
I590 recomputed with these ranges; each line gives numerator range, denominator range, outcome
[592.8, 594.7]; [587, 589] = 1.02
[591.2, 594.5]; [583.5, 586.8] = 1.00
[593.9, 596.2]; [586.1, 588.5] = 0.99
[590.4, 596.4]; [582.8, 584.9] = 1.01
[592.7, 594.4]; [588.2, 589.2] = 1.09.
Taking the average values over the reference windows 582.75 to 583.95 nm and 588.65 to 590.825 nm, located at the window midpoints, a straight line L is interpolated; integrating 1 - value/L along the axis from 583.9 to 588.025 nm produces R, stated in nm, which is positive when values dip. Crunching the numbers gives -0.200 nm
